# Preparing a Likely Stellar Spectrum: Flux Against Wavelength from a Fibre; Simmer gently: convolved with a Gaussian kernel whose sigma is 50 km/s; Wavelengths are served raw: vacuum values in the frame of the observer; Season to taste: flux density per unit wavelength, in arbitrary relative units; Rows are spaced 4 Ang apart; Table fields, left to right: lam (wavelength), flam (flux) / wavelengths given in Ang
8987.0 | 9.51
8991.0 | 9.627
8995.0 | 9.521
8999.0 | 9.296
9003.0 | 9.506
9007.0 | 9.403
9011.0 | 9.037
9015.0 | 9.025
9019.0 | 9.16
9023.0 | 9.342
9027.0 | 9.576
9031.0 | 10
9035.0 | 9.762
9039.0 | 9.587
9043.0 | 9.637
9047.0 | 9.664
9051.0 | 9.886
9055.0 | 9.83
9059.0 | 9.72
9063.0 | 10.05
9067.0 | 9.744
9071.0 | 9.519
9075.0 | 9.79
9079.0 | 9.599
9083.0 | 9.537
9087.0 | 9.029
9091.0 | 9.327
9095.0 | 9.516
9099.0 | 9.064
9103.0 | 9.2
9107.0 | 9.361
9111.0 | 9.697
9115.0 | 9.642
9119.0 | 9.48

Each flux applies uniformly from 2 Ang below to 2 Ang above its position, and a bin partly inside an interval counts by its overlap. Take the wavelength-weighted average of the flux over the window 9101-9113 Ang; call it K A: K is 9.42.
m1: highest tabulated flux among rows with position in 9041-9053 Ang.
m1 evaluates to 9.886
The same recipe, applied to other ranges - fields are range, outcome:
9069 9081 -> 9.79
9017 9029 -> 9.576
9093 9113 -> 9.697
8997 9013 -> 9.506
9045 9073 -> 10.05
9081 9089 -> 9.537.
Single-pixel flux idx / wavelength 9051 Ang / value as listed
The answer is 9.886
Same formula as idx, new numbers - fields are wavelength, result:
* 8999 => 9.296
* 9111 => 9.697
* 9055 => 9.83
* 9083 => 9.537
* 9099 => 9.064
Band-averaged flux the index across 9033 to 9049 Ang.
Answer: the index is 9.66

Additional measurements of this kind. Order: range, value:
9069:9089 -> 9.49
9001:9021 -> 9.23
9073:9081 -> 9.69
